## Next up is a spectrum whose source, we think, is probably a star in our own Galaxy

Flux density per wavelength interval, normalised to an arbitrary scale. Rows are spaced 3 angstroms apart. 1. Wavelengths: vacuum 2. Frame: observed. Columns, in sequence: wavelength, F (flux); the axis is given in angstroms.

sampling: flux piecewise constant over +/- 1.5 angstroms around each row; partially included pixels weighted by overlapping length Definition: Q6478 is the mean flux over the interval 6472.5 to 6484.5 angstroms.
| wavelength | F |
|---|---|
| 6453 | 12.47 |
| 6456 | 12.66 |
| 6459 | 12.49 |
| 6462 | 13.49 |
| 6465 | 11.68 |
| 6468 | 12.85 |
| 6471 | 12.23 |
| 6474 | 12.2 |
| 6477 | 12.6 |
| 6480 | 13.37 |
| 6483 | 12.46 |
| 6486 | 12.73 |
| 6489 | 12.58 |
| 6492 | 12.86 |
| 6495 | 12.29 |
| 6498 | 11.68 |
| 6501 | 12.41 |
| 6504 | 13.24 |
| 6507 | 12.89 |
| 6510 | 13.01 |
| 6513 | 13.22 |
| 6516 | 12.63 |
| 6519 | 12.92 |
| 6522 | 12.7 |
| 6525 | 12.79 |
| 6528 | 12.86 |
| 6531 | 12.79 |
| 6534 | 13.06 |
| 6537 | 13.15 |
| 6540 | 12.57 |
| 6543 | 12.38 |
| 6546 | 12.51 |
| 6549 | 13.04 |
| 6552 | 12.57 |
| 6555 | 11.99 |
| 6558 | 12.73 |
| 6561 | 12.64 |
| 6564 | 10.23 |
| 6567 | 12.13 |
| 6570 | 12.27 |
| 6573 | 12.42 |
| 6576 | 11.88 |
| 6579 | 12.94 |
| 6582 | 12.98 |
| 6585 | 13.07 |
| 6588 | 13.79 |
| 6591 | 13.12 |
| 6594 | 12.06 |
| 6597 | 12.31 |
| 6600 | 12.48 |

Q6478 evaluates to 12.7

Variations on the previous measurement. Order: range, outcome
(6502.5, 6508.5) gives 13.1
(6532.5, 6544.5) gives 12.8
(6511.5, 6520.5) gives 12.9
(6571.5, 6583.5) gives 12.6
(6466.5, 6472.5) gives 12.5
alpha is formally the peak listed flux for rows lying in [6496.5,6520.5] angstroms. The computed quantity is 13.24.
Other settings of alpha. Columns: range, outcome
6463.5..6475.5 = 12.85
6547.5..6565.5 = 13.04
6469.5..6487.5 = 13.37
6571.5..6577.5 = 12.42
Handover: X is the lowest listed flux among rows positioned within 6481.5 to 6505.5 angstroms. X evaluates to 11.68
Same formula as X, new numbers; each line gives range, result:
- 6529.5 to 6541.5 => 12.57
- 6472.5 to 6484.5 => 12.2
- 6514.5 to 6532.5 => 12.63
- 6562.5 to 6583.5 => 10.23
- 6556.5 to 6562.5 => 12.64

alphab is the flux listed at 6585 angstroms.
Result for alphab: 13.07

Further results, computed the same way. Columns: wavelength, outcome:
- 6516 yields 12.63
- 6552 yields 12.57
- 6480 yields 13.37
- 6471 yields 12.23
